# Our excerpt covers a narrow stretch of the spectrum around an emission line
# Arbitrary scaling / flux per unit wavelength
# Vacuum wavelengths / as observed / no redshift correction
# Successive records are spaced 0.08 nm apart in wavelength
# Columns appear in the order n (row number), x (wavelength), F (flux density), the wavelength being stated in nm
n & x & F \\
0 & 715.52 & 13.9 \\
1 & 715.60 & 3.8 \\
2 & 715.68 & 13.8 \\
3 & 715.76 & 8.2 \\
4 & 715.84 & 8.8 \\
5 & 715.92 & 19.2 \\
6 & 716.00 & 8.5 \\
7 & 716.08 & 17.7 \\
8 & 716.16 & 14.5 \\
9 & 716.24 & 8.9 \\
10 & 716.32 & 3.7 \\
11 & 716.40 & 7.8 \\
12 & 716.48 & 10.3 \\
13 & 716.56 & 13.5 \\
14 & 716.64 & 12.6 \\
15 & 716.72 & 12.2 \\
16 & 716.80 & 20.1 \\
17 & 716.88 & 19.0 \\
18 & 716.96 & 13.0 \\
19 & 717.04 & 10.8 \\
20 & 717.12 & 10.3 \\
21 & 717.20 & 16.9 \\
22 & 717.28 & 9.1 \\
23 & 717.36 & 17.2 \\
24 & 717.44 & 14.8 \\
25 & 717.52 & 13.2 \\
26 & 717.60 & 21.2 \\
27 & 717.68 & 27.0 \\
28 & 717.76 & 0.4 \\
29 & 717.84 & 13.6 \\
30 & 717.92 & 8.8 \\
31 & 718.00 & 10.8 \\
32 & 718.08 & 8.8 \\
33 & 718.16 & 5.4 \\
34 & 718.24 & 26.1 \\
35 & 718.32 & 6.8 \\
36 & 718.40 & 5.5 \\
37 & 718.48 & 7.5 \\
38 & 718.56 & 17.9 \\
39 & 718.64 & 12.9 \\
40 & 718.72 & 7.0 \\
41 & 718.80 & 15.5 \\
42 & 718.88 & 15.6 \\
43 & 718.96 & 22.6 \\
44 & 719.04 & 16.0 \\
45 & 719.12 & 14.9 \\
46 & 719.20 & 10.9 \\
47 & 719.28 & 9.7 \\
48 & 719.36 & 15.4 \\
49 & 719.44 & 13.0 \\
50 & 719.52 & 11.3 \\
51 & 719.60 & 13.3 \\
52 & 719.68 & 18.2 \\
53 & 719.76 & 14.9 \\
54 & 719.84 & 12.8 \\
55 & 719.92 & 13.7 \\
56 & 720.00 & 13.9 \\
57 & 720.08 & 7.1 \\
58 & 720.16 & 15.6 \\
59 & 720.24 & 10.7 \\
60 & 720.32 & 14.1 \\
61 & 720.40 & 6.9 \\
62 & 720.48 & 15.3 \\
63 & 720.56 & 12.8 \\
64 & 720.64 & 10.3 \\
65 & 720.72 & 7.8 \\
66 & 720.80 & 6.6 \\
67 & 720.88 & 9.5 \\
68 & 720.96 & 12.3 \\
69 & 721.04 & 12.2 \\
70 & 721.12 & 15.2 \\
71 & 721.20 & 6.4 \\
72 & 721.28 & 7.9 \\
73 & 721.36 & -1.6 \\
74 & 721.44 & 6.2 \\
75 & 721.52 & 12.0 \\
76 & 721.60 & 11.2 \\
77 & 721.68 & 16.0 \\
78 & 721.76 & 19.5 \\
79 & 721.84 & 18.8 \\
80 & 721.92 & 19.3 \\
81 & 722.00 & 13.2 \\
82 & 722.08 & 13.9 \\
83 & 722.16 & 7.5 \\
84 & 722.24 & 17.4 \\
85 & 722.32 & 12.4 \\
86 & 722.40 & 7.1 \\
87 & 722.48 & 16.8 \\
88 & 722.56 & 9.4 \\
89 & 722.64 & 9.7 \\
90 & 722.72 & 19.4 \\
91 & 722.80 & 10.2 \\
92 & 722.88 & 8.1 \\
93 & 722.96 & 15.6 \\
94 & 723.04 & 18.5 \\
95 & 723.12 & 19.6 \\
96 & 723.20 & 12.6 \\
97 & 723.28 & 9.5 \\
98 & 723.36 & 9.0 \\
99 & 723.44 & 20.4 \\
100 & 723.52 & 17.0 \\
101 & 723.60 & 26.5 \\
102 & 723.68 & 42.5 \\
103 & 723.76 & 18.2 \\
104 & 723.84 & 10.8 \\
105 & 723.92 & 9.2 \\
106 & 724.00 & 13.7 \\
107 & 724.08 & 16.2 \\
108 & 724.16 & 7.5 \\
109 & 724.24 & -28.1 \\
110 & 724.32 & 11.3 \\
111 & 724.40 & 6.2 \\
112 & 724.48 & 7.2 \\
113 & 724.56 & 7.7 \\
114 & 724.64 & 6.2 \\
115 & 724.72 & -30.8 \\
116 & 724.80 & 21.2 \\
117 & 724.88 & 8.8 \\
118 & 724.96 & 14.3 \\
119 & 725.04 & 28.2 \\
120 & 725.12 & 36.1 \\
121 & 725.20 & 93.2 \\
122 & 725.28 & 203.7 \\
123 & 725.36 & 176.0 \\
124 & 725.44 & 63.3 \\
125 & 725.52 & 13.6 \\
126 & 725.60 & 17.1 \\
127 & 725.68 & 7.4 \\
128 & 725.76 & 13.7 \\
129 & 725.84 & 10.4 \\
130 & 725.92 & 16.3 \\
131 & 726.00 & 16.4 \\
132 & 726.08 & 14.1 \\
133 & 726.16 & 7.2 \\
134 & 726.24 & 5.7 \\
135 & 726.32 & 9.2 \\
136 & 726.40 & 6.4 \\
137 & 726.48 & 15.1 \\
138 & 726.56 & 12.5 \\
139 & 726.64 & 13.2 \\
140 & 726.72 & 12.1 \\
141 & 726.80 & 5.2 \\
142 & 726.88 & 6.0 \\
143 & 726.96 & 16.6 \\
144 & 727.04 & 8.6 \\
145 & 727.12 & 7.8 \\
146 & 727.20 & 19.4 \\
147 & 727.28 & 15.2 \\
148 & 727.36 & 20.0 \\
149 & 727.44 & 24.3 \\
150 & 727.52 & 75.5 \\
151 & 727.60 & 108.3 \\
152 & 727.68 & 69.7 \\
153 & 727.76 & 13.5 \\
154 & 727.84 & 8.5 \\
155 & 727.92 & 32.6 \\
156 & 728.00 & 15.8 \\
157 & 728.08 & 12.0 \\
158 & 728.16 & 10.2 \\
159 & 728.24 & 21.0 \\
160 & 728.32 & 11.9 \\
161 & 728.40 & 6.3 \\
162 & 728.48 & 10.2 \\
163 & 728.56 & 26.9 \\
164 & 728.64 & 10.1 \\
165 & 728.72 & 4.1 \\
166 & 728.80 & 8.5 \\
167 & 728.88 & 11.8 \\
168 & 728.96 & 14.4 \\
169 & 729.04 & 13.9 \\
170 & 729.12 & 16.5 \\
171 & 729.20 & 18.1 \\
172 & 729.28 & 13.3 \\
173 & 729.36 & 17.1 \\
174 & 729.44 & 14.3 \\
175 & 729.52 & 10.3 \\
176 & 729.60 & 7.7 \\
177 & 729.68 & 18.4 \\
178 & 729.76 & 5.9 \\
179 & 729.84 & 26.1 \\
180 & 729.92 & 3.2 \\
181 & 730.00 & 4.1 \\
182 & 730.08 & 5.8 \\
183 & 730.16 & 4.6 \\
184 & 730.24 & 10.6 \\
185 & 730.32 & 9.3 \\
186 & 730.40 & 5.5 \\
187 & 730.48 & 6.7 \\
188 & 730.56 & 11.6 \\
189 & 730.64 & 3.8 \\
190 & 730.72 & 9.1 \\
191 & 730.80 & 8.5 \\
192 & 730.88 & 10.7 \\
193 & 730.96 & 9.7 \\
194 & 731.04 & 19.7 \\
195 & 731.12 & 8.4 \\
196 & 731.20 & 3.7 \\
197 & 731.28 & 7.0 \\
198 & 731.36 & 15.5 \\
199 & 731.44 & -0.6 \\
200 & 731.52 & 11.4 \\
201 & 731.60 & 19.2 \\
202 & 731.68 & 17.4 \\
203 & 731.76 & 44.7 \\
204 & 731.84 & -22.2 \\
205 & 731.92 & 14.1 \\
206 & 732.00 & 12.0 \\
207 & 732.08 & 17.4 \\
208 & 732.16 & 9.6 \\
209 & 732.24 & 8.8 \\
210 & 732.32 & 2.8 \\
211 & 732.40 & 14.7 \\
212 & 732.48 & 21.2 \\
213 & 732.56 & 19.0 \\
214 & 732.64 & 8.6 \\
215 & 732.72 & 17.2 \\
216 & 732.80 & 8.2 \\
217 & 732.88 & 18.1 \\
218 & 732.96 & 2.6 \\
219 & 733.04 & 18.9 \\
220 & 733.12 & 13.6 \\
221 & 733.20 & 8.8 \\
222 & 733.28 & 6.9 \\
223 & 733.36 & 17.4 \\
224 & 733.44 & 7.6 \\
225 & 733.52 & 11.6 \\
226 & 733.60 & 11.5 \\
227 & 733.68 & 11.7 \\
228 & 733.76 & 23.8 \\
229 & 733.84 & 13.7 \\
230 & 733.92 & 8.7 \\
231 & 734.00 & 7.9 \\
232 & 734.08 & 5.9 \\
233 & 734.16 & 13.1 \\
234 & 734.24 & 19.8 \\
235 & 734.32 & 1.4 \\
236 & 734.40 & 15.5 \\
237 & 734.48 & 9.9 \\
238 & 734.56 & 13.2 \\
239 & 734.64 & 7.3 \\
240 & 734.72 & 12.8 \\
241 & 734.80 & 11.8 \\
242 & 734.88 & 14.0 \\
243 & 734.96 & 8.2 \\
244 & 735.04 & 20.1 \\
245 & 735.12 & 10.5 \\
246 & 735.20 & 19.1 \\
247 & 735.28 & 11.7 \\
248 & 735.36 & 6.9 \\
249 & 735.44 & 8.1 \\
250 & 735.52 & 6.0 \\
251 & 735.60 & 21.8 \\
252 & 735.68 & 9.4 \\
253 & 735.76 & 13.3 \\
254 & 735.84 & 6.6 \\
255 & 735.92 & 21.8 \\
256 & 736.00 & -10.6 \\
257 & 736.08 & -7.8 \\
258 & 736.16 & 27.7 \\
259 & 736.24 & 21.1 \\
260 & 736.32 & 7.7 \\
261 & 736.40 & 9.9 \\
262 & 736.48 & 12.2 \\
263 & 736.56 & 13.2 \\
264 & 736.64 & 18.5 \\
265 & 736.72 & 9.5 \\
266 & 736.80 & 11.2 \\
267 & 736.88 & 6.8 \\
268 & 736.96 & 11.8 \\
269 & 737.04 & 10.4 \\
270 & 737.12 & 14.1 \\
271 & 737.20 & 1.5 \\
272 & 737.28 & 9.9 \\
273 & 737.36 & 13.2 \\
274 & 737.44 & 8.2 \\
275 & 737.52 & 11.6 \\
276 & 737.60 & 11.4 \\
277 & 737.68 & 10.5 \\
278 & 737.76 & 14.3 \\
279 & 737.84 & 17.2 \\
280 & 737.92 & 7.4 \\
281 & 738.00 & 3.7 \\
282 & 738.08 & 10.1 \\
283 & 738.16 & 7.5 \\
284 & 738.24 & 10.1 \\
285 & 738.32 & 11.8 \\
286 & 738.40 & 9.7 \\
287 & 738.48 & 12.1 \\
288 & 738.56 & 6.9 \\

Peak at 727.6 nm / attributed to [N II]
